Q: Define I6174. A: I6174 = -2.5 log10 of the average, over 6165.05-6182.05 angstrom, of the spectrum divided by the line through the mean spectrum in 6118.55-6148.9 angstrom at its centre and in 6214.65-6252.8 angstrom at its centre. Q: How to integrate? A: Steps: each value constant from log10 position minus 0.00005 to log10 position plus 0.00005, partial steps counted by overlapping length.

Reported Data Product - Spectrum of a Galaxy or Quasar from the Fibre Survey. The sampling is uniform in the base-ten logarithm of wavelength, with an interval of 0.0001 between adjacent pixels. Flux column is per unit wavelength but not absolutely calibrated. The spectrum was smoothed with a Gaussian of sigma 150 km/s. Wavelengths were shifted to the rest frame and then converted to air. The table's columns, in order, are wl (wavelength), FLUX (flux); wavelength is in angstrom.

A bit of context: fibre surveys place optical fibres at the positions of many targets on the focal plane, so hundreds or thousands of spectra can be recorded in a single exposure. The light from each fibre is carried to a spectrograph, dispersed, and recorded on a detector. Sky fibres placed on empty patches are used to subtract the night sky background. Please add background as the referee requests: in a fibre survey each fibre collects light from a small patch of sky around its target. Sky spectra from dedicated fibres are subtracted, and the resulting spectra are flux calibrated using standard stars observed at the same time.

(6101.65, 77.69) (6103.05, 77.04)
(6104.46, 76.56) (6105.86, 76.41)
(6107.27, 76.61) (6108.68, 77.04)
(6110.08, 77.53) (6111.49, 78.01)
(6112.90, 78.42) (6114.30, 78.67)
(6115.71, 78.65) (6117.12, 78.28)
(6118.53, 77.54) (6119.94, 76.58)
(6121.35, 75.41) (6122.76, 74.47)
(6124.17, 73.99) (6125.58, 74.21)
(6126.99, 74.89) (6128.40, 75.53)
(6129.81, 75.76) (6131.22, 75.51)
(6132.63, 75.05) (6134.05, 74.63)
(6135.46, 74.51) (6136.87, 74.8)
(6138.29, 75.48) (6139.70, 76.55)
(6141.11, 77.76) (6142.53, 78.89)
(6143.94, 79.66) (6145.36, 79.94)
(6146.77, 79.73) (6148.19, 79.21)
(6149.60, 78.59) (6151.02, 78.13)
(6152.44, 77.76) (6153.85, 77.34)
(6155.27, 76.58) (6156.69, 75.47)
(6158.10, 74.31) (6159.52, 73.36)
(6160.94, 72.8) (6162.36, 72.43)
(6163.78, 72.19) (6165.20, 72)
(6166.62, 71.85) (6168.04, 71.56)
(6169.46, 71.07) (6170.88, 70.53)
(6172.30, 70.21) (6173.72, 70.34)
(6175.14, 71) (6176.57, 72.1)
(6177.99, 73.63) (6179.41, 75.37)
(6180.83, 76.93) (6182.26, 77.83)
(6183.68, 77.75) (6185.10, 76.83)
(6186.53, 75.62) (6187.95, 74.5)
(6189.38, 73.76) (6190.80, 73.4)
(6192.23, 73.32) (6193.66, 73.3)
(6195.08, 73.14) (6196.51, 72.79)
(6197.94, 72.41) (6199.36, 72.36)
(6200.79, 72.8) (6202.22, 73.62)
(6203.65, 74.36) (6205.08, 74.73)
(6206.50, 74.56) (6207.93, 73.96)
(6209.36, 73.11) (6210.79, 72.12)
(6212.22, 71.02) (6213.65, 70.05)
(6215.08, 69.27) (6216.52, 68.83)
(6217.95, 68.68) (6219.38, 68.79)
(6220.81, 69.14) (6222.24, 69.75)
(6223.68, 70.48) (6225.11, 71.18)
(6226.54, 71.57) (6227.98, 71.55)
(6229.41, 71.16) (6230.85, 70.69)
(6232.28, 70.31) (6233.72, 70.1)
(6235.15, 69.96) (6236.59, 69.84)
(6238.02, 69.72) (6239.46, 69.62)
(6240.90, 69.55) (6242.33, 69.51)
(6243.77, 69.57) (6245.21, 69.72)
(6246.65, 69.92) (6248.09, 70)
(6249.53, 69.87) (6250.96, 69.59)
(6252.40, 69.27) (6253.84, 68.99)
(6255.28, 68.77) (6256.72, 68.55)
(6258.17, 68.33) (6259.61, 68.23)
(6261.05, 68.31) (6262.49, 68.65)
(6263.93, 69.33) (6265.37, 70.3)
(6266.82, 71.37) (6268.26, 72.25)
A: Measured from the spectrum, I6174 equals 0.02 mag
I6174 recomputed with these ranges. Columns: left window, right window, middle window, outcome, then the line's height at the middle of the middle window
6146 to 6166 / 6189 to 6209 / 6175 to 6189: -0.01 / 74.4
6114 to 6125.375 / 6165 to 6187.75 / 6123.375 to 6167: -0.01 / 75.1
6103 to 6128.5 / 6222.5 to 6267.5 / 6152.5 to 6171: 0.01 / 74.2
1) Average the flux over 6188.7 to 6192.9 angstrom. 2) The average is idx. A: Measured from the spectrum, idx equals 73.5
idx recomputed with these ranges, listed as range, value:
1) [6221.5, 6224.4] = 70.1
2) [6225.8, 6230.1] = 71.5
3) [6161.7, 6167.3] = 72.1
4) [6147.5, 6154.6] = 78.2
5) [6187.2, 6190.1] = 74.3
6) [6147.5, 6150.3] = 79.1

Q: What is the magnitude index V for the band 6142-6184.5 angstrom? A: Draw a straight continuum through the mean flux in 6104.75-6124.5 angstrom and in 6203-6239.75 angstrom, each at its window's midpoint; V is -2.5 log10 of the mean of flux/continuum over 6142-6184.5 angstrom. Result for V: -0.01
